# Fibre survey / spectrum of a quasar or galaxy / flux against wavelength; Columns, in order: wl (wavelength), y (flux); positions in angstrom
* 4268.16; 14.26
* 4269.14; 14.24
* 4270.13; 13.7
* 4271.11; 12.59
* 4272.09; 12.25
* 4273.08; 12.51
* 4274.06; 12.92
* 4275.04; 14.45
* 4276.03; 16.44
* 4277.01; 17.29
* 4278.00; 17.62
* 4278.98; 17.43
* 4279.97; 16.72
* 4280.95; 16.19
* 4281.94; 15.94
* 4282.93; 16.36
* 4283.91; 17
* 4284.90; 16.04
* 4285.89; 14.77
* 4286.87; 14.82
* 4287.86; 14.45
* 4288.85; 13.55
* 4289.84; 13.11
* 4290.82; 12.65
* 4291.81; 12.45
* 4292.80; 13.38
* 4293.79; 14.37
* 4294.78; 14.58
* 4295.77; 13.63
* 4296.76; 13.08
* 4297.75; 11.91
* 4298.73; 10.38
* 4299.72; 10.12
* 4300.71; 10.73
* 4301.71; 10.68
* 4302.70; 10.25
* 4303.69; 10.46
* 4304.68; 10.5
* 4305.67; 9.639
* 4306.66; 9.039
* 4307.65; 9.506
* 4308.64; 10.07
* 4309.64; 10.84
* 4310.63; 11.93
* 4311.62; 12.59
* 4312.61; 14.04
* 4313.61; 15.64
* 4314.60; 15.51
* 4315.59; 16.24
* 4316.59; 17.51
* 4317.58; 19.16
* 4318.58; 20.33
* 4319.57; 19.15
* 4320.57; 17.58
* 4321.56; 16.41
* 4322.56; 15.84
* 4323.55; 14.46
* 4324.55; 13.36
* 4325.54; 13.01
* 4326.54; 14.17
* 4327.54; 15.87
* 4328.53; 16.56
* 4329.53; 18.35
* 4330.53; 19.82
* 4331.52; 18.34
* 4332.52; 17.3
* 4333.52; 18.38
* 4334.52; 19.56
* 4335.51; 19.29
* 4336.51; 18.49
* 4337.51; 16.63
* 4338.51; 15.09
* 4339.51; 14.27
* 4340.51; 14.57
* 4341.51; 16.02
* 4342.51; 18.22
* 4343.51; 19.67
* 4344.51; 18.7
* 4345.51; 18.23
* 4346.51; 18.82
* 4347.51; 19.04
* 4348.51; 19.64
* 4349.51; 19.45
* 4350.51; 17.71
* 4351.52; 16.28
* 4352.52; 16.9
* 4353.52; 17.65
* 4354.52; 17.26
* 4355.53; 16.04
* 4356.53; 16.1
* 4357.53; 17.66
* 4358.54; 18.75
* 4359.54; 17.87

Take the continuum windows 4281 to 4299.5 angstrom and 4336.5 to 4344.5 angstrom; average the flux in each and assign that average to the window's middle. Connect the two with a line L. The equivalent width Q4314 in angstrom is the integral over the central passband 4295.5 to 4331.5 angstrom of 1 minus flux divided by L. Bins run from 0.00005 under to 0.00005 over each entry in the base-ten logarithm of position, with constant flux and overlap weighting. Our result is 3.27 angstrom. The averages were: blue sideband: 14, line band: 13.9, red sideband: 16.6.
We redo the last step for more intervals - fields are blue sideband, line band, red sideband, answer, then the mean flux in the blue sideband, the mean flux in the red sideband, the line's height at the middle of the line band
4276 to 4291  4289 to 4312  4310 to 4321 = 6.3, 15.7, 16.3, 16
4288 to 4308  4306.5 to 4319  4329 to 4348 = 0.0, 11.8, 17.8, 14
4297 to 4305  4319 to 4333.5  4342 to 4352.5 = -1.5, 10.7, 18.5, 15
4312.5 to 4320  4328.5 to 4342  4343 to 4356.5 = 0.3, 17.3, 18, 17.7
